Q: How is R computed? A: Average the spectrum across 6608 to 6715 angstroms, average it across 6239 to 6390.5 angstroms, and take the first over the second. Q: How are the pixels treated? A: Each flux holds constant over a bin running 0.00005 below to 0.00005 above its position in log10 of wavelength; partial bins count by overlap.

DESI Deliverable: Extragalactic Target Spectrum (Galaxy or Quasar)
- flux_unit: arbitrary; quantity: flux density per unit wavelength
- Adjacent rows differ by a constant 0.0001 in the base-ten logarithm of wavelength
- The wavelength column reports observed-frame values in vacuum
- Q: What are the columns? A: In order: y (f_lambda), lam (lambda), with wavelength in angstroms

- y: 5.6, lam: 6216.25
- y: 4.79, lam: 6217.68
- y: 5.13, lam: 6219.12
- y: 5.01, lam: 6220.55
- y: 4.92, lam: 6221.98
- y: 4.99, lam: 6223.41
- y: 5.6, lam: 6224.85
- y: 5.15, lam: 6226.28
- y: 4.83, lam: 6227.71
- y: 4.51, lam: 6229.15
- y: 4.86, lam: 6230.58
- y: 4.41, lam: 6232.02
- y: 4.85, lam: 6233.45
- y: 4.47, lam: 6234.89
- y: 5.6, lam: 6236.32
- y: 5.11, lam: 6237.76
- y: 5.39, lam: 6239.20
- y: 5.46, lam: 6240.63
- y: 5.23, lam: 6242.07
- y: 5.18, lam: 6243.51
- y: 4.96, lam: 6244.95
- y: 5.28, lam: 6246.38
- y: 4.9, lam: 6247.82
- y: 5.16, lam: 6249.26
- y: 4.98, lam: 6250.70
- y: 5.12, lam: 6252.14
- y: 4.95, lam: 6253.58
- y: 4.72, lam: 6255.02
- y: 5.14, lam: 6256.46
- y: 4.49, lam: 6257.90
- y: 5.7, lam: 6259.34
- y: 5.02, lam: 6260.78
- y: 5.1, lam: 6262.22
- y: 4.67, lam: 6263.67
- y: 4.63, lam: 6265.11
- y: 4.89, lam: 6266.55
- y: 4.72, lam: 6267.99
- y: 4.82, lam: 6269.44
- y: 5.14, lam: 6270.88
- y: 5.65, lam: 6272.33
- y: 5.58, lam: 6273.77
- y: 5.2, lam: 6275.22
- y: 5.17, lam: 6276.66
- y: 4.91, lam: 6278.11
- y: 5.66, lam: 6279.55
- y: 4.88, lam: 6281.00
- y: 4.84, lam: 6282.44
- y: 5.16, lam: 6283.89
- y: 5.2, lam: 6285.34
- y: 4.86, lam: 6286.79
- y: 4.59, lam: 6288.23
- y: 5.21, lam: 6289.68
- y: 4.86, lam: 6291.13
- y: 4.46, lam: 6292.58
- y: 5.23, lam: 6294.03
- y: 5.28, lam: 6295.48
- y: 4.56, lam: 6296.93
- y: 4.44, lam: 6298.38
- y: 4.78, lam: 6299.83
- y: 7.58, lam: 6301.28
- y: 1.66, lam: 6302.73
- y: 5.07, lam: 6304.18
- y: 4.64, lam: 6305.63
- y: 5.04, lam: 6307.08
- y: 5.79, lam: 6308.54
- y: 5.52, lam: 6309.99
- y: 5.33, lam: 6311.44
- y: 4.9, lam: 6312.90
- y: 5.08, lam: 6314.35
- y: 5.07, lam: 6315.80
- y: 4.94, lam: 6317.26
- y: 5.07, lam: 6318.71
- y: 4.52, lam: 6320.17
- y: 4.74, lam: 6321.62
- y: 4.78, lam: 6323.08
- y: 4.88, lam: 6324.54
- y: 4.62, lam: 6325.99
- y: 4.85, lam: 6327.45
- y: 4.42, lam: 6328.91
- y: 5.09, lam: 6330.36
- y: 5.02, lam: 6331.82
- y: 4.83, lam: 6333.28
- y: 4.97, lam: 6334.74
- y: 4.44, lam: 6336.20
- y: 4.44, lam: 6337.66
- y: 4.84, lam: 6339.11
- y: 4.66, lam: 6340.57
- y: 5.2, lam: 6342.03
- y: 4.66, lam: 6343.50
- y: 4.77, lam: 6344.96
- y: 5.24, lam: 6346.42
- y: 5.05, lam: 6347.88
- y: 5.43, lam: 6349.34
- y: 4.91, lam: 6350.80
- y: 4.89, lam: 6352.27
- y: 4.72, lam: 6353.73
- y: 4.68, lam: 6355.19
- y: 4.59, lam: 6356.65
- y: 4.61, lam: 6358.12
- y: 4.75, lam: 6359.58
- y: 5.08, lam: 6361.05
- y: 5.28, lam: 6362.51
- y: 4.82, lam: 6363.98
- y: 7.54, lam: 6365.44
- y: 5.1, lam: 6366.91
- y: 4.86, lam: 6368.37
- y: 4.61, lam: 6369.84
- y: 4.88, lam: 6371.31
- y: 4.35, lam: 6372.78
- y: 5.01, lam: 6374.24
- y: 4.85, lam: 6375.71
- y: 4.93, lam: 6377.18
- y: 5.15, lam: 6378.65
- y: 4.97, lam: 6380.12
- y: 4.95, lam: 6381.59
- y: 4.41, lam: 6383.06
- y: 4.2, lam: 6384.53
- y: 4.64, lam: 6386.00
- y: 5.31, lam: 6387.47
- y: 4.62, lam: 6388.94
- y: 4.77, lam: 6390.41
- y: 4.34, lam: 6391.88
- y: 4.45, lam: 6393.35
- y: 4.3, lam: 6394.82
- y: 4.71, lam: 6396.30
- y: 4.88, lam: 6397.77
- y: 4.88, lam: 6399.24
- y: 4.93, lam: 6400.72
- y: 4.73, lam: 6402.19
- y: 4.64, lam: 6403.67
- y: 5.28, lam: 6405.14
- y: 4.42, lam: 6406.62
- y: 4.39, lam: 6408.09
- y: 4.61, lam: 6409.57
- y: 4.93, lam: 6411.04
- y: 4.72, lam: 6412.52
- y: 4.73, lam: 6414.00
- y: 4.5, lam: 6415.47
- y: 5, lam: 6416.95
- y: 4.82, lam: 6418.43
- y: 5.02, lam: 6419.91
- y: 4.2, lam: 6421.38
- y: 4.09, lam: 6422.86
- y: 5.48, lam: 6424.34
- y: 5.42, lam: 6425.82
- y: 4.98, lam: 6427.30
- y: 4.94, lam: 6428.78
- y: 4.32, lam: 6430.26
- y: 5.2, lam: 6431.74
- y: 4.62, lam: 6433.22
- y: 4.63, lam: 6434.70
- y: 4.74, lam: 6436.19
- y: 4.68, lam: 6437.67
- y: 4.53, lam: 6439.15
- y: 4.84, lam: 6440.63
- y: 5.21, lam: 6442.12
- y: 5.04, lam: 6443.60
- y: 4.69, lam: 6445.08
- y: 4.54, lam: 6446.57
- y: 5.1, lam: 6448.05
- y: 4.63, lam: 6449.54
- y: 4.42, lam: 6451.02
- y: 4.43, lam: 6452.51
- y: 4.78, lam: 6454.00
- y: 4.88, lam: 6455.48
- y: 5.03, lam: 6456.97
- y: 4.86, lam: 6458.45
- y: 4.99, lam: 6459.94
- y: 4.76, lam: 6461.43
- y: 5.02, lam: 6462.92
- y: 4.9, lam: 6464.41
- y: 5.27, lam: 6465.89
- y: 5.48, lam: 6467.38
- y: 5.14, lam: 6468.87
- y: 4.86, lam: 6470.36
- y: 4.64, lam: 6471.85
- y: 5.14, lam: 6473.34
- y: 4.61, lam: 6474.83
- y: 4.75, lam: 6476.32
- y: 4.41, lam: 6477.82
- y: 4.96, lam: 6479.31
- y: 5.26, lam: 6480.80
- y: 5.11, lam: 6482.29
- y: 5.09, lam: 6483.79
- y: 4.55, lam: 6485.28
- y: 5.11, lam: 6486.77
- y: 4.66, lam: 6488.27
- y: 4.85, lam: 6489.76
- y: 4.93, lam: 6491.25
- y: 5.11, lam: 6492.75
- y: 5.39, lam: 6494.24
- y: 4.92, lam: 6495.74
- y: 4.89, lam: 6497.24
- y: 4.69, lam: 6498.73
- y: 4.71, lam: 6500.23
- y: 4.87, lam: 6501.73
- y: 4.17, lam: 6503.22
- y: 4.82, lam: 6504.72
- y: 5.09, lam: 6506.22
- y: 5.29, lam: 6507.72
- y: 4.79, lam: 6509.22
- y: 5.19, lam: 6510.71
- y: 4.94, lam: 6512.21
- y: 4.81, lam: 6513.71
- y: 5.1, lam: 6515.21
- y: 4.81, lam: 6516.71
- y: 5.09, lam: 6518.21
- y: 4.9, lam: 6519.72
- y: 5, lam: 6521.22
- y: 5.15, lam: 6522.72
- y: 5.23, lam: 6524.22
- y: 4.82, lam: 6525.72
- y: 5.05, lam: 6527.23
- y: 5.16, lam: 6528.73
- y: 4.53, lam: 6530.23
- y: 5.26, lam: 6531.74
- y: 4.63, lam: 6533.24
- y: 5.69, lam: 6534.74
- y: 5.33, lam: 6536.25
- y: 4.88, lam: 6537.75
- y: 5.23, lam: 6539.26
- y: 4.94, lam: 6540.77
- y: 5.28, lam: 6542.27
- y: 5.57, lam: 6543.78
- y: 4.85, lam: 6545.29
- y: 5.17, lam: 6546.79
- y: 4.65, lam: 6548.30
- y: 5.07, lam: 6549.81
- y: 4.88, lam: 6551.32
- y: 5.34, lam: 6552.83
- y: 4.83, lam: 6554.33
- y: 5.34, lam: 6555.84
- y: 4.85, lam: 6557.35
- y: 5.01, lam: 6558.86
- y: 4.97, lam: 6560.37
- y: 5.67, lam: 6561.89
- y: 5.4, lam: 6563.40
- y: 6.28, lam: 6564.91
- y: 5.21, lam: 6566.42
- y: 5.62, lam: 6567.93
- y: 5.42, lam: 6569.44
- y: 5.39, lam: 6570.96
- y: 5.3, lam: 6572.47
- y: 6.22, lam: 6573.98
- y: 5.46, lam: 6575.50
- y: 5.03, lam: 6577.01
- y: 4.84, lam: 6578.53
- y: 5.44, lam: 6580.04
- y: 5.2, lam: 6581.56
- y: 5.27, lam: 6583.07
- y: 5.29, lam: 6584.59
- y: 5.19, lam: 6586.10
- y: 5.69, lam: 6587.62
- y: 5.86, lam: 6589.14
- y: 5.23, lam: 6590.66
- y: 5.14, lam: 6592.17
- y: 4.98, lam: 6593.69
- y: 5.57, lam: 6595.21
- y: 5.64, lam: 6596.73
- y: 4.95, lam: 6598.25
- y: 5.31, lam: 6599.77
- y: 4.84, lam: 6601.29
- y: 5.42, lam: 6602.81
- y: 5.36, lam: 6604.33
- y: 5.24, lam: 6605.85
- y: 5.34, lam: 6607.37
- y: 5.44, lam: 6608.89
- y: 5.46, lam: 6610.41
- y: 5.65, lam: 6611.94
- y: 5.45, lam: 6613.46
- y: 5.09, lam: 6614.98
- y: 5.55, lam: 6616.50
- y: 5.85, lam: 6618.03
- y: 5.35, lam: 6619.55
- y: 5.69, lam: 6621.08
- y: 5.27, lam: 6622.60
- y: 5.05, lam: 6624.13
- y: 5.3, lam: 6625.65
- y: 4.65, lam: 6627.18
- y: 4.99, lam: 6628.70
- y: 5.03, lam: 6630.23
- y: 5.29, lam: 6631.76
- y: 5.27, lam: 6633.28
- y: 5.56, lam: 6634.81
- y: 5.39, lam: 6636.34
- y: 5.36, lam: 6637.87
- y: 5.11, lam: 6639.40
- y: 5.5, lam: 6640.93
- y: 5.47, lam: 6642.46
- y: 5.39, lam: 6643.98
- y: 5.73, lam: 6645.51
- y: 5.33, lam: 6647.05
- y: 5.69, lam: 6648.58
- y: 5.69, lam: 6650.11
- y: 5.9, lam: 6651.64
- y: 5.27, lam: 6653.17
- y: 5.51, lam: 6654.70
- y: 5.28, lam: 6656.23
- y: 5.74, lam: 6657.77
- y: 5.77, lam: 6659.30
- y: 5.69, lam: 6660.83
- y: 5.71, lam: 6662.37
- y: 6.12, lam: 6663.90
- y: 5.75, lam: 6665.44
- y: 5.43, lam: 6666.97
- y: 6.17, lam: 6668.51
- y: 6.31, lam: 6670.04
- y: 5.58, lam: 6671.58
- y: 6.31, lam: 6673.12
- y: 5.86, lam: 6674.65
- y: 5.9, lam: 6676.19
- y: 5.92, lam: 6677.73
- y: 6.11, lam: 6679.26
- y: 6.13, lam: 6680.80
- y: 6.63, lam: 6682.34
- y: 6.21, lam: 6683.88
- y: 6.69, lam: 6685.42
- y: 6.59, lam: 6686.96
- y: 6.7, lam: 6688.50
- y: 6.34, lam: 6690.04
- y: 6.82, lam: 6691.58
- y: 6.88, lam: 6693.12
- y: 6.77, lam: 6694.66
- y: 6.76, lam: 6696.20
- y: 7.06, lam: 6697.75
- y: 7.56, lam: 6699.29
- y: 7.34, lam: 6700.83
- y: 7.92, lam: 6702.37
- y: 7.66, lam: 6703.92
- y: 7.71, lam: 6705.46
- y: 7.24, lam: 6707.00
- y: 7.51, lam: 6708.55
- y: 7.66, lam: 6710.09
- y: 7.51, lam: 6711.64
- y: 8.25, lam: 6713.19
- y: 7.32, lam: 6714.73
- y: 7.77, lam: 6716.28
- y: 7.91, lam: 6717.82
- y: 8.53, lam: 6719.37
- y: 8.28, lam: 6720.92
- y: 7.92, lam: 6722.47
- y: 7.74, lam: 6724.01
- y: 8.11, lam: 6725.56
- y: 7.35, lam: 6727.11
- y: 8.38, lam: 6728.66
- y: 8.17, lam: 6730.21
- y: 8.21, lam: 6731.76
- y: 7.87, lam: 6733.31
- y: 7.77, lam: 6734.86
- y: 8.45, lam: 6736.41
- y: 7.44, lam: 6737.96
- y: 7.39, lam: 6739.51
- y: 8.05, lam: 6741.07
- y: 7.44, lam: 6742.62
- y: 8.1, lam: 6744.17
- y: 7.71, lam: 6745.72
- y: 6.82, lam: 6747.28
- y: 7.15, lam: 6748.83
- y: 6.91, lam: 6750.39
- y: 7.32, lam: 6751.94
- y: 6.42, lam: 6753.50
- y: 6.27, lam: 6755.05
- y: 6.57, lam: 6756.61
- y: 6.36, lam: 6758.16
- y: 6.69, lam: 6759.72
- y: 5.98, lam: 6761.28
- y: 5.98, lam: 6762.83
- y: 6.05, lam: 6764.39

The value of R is 1.22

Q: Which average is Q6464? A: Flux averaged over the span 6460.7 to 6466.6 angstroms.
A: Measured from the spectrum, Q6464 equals 4.99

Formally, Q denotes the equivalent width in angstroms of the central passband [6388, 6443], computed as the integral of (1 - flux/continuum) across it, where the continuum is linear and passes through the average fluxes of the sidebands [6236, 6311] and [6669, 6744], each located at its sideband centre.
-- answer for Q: 9.7 angstroms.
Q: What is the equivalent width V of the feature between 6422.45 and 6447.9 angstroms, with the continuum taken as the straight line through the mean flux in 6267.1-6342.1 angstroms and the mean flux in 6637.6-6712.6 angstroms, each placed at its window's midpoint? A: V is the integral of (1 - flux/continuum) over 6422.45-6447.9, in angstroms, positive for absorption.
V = 2.7 angstroms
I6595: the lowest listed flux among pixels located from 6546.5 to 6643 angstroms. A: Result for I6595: 4.65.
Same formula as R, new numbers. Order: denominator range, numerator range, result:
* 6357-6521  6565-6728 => 1.24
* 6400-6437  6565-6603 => 1.12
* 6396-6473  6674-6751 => 1.52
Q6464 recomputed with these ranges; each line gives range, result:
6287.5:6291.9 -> 4.89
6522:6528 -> 5.06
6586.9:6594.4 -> 5.38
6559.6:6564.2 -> 5.35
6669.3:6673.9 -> 6.06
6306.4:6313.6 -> 5.31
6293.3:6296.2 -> 5.25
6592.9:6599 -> 5.28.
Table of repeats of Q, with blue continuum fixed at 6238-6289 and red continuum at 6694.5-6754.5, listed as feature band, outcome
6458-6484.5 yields 5.38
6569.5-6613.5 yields 9.83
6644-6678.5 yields 7.25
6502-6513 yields 2.62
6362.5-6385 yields 2.71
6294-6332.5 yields 3.07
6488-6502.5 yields 3.30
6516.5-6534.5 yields 4.22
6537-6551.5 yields 3.43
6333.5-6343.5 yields 1.33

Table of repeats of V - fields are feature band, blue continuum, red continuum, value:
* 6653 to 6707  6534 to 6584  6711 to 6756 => 4.44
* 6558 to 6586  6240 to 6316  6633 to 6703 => 2.01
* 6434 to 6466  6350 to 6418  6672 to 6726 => 3.00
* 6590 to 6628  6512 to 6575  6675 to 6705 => 3.58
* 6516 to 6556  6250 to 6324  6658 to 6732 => 7.28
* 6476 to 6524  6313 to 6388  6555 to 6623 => 2.50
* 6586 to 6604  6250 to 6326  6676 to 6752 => 3.70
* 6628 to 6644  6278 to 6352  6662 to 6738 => 3.40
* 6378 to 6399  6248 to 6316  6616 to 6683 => 1.97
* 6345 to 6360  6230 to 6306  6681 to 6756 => 1.54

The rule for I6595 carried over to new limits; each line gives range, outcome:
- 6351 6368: 4.59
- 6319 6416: 4.2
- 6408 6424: 4.09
